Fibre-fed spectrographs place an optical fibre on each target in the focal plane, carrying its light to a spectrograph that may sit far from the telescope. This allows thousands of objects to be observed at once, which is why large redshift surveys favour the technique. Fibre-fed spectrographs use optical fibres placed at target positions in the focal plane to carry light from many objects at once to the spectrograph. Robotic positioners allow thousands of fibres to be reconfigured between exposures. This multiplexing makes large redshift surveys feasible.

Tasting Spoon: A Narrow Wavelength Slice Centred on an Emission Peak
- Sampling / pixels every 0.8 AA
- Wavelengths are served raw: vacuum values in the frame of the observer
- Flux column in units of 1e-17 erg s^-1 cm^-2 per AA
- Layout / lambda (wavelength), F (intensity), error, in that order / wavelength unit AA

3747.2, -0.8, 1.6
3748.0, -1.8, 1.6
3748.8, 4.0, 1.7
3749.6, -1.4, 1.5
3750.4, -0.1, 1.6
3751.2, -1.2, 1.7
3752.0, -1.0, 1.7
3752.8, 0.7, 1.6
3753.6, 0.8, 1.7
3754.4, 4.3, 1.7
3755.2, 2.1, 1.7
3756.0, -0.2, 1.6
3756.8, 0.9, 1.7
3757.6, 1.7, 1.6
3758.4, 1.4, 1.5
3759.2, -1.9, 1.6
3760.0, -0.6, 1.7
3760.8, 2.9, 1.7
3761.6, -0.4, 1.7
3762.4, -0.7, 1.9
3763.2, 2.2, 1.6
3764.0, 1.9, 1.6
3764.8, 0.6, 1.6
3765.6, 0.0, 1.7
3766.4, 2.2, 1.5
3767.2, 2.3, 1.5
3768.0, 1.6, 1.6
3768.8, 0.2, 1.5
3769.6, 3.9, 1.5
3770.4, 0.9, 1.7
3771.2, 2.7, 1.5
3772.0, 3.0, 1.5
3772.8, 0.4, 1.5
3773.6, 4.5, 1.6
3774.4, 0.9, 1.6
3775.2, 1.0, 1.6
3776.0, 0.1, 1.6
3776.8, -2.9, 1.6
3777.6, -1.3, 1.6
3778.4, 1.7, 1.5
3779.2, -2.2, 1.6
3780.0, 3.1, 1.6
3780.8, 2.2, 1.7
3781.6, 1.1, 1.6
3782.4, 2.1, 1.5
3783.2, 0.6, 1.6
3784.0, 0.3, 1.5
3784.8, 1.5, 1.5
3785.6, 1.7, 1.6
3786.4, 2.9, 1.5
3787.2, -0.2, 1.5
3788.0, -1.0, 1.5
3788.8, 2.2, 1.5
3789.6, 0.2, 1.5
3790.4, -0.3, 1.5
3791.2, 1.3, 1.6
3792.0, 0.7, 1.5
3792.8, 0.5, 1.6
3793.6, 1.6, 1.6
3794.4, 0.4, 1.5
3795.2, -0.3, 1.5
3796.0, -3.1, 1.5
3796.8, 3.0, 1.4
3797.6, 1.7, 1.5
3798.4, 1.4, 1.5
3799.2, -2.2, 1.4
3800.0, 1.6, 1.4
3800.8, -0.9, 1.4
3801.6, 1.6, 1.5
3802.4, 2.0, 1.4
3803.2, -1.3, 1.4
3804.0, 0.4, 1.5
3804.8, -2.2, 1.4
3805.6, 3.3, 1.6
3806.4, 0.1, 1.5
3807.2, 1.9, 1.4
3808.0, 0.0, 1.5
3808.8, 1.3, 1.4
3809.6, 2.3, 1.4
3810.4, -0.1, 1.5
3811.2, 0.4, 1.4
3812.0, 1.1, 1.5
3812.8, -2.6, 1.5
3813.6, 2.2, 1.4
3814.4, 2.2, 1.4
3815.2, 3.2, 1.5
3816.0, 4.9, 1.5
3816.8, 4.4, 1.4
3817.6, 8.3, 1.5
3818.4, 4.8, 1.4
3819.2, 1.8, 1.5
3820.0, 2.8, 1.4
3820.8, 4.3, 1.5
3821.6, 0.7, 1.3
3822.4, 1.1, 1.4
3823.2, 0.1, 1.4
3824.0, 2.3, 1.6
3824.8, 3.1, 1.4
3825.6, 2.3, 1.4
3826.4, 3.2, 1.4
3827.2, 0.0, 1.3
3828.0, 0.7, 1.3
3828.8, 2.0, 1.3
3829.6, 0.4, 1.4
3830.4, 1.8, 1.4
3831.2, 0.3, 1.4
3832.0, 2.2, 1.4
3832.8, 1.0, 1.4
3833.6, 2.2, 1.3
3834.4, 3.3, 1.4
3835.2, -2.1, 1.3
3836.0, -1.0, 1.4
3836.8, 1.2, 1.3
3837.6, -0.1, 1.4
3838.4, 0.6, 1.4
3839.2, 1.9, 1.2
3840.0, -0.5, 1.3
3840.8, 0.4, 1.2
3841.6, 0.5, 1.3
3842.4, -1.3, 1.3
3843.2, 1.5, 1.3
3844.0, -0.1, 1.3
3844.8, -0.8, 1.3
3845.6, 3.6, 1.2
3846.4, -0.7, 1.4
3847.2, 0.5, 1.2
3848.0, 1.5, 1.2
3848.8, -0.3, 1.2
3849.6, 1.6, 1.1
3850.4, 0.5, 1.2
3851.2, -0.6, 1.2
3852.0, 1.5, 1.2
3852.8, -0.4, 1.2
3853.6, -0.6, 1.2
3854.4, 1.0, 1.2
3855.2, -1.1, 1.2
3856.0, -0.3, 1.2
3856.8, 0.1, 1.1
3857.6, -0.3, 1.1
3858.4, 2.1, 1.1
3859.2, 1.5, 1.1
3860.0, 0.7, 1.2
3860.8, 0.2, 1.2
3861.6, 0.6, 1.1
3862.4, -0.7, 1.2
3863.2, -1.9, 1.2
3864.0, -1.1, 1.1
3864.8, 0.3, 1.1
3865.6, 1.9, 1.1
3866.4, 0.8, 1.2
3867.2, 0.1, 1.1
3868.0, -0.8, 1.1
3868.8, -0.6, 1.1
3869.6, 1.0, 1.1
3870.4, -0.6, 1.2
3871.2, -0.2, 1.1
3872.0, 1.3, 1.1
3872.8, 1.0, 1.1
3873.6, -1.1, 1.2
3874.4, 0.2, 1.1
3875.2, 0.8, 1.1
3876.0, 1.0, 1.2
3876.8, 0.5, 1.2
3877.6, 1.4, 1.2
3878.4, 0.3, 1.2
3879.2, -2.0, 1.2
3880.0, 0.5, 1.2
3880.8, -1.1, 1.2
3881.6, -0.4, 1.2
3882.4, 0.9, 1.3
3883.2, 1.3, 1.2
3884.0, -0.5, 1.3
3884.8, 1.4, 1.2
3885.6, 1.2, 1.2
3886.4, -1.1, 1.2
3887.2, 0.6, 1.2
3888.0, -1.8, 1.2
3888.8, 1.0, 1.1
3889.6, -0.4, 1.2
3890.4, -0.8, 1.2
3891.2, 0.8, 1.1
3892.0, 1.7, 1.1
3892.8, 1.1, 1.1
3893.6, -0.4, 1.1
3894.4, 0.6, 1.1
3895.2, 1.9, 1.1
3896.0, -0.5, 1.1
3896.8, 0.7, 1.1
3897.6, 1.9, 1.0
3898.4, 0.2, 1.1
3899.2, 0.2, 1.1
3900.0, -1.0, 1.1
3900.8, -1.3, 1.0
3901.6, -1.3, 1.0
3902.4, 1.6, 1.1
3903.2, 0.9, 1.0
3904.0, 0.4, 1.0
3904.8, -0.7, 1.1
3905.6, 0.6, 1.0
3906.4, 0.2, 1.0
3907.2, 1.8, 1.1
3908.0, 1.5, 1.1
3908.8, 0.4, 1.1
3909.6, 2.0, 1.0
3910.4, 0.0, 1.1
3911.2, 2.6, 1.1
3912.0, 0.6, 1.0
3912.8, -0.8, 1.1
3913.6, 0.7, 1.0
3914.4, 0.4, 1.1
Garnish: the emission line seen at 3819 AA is Lyman alpha 1216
